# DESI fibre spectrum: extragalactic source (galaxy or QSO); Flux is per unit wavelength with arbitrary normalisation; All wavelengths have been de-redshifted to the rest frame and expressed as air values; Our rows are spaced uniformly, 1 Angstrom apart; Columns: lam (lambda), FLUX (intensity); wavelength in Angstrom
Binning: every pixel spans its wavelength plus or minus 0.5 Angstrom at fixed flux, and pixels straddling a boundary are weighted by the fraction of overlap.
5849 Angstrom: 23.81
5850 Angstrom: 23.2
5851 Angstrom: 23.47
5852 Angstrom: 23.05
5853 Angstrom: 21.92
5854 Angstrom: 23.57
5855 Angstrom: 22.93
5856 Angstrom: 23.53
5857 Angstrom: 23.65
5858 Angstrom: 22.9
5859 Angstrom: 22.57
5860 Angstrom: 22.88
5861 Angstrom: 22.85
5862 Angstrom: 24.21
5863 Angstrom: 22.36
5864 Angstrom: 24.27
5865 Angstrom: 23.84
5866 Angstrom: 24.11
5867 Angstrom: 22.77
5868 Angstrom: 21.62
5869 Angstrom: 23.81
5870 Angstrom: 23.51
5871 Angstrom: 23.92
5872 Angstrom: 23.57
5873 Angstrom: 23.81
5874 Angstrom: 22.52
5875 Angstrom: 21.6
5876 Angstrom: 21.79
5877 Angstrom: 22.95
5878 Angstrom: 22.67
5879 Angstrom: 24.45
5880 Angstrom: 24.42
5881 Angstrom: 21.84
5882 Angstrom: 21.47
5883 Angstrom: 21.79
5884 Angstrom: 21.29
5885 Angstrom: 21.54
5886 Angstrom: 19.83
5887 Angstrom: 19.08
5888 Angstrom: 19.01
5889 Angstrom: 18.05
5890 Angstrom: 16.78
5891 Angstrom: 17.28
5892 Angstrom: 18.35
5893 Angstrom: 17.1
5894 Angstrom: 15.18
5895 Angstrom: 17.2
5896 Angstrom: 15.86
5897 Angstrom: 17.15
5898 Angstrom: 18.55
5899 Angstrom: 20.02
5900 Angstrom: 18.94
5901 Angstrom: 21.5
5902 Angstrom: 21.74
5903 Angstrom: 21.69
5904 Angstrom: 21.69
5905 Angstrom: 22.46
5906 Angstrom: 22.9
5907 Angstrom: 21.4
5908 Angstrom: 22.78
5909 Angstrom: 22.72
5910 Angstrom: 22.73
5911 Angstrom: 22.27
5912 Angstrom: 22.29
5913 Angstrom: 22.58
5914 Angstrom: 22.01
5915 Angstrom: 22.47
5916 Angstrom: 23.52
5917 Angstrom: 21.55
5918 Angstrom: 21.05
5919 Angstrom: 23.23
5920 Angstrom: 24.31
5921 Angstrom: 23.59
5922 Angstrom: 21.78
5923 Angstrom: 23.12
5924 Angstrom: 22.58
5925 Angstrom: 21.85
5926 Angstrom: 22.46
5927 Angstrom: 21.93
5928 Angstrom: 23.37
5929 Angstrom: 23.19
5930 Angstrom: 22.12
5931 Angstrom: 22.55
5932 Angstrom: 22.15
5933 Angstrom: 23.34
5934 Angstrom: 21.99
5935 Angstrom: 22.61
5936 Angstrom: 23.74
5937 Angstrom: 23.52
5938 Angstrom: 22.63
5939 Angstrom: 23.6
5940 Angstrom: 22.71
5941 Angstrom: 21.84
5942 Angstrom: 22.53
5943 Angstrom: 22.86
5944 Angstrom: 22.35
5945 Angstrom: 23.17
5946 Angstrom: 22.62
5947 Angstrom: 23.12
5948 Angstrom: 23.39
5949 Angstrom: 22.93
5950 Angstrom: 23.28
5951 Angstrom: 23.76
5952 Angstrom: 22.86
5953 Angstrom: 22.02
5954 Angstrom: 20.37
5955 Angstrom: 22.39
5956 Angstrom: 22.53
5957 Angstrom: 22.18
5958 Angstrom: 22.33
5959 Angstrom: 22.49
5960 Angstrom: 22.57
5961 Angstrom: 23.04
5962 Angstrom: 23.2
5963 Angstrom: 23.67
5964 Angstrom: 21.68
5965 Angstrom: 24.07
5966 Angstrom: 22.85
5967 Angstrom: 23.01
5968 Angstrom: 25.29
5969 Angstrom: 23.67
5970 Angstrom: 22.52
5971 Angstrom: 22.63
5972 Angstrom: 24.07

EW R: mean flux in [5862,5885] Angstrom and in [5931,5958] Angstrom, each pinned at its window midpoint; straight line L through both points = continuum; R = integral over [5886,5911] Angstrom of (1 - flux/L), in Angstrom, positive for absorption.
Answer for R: 3.5 Angstrom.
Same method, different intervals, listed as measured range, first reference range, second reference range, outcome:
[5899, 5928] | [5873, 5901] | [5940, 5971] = -1.59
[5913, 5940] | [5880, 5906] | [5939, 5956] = -1.55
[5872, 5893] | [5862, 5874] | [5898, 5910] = 1.57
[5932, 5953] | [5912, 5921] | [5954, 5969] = -0.11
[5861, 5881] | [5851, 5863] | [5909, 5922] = -0.23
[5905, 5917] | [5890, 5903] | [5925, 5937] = -1.39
